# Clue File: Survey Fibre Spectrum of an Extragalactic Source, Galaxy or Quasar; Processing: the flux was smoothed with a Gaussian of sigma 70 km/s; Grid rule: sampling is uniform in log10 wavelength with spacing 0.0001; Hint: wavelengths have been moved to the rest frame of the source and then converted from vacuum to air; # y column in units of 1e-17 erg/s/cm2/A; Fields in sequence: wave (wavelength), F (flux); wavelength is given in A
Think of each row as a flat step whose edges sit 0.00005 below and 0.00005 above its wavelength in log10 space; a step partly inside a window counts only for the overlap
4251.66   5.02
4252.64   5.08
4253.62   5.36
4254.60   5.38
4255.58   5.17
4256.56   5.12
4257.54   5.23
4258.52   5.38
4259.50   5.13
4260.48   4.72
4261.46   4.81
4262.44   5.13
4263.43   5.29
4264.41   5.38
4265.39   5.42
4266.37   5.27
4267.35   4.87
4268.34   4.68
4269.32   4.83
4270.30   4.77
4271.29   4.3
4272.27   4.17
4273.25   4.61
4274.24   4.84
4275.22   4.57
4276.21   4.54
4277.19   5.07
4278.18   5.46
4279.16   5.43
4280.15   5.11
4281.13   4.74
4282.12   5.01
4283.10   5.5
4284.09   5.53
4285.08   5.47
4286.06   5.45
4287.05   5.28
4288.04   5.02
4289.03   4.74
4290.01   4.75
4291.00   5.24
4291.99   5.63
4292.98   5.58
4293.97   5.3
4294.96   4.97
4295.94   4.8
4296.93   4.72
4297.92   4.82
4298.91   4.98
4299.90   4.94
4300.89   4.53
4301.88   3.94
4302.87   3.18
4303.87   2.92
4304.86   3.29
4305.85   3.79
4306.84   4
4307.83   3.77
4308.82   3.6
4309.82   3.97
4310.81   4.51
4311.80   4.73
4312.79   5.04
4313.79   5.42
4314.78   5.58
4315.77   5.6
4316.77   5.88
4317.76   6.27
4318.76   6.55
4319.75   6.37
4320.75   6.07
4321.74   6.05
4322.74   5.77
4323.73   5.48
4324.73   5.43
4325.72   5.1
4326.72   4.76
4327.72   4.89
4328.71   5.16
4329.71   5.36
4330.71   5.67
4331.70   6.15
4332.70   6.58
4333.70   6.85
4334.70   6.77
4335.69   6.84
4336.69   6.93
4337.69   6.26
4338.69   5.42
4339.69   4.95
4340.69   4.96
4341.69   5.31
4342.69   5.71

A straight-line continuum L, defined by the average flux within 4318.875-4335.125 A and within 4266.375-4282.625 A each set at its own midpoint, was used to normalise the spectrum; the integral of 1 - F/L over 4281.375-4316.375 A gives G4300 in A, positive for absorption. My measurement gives 3.5 A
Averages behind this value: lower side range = 4.83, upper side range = 5.79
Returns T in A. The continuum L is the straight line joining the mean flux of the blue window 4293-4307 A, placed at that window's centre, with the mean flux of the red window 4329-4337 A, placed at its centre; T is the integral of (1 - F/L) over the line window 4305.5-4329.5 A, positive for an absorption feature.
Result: 1.1 A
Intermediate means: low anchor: 4.35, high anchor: 6.35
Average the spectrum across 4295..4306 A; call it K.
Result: 4.22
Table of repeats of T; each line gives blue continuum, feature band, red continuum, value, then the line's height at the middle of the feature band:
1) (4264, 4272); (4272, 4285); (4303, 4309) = -1.4 A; 4.53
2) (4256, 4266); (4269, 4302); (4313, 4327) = 2.6 A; 5.4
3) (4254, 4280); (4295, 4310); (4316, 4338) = 3.9 A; 5.56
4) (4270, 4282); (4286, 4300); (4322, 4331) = -0.3 A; 4.97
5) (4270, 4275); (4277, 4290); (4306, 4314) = -2.1 A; 4.47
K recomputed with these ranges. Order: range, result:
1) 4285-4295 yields 5.22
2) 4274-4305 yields 4.87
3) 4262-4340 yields 5.14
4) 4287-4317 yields 4.64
